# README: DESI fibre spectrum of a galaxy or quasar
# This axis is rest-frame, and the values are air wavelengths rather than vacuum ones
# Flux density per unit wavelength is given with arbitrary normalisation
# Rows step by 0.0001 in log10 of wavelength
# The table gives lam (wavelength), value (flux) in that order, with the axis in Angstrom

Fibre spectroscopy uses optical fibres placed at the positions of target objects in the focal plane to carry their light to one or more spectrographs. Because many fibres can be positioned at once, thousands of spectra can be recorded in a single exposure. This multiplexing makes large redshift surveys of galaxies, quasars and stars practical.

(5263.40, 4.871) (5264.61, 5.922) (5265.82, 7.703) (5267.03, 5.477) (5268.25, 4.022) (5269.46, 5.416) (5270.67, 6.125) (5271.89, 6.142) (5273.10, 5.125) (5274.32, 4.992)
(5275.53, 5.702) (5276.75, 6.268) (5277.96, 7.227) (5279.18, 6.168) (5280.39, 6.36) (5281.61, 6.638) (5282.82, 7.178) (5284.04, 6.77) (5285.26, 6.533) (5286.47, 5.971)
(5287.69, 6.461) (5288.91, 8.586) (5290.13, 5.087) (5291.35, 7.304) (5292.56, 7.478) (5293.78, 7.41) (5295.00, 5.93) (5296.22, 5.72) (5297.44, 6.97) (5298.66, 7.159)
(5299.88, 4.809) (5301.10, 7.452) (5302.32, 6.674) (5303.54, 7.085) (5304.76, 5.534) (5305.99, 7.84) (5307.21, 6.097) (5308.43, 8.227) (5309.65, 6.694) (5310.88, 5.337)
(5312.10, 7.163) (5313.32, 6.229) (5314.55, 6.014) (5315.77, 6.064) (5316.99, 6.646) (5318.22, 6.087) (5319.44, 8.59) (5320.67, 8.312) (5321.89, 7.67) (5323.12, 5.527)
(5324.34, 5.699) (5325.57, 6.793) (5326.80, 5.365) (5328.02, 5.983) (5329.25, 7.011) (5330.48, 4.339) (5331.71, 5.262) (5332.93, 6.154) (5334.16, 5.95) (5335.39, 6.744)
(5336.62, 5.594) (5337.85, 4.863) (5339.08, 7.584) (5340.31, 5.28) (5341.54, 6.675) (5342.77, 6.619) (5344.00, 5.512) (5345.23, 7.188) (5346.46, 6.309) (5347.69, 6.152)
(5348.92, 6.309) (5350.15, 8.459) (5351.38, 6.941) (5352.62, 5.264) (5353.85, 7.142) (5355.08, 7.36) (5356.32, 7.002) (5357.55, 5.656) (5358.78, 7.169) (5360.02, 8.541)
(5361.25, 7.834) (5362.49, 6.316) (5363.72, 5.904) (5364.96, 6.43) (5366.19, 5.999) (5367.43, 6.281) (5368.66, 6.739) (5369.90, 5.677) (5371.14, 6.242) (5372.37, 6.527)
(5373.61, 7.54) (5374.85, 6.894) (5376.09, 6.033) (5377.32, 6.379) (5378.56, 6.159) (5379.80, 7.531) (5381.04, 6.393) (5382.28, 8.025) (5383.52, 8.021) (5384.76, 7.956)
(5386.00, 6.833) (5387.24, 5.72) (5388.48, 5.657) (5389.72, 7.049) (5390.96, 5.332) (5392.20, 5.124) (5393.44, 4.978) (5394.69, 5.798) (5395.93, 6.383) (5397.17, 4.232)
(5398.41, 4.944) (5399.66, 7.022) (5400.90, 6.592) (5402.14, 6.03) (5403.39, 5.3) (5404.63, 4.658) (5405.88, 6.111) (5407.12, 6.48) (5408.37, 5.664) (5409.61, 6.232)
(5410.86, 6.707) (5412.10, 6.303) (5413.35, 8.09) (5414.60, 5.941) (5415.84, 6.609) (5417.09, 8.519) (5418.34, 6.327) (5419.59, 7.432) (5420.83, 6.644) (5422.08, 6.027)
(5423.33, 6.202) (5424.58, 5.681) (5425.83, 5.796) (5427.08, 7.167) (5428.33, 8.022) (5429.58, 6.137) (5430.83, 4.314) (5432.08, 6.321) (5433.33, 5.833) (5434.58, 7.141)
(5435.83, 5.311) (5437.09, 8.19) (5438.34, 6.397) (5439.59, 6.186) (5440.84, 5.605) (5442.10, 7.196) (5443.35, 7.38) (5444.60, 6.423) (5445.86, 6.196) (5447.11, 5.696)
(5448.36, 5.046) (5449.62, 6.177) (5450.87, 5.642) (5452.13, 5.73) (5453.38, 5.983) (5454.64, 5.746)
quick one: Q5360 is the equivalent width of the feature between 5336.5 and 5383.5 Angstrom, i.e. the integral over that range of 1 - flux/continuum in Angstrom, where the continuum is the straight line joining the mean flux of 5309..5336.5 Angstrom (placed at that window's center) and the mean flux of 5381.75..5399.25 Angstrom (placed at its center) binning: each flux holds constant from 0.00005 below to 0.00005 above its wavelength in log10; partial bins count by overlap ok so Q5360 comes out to -2.96 Angstrom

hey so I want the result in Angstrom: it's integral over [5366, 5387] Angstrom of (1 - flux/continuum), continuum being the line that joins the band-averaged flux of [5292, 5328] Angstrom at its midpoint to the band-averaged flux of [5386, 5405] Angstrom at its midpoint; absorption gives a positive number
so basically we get -3.08 Angstrom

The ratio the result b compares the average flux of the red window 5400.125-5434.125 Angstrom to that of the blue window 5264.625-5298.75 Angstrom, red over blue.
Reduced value 1.00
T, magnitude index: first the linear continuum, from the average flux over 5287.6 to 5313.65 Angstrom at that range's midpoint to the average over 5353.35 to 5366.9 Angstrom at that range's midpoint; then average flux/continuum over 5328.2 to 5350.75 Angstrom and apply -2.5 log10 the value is 0.10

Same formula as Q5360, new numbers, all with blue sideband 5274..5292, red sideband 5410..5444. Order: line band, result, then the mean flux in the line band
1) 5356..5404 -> 1.0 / 6.41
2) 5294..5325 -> -0.5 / 6.63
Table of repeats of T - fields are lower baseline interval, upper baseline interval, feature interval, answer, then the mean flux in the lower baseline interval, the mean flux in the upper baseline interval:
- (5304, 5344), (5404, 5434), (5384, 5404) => 0.08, 6.36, 6.39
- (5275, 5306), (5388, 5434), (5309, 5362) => -0.01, 6.61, 6.16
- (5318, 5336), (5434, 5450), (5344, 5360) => -0.06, 6.37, 6.38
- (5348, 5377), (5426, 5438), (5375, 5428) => 0.04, 6.7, 6.46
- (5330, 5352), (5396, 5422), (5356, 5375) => -0.07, 6.23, 6.29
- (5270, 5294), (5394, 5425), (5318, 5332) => -0.01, 6.46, 6.24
